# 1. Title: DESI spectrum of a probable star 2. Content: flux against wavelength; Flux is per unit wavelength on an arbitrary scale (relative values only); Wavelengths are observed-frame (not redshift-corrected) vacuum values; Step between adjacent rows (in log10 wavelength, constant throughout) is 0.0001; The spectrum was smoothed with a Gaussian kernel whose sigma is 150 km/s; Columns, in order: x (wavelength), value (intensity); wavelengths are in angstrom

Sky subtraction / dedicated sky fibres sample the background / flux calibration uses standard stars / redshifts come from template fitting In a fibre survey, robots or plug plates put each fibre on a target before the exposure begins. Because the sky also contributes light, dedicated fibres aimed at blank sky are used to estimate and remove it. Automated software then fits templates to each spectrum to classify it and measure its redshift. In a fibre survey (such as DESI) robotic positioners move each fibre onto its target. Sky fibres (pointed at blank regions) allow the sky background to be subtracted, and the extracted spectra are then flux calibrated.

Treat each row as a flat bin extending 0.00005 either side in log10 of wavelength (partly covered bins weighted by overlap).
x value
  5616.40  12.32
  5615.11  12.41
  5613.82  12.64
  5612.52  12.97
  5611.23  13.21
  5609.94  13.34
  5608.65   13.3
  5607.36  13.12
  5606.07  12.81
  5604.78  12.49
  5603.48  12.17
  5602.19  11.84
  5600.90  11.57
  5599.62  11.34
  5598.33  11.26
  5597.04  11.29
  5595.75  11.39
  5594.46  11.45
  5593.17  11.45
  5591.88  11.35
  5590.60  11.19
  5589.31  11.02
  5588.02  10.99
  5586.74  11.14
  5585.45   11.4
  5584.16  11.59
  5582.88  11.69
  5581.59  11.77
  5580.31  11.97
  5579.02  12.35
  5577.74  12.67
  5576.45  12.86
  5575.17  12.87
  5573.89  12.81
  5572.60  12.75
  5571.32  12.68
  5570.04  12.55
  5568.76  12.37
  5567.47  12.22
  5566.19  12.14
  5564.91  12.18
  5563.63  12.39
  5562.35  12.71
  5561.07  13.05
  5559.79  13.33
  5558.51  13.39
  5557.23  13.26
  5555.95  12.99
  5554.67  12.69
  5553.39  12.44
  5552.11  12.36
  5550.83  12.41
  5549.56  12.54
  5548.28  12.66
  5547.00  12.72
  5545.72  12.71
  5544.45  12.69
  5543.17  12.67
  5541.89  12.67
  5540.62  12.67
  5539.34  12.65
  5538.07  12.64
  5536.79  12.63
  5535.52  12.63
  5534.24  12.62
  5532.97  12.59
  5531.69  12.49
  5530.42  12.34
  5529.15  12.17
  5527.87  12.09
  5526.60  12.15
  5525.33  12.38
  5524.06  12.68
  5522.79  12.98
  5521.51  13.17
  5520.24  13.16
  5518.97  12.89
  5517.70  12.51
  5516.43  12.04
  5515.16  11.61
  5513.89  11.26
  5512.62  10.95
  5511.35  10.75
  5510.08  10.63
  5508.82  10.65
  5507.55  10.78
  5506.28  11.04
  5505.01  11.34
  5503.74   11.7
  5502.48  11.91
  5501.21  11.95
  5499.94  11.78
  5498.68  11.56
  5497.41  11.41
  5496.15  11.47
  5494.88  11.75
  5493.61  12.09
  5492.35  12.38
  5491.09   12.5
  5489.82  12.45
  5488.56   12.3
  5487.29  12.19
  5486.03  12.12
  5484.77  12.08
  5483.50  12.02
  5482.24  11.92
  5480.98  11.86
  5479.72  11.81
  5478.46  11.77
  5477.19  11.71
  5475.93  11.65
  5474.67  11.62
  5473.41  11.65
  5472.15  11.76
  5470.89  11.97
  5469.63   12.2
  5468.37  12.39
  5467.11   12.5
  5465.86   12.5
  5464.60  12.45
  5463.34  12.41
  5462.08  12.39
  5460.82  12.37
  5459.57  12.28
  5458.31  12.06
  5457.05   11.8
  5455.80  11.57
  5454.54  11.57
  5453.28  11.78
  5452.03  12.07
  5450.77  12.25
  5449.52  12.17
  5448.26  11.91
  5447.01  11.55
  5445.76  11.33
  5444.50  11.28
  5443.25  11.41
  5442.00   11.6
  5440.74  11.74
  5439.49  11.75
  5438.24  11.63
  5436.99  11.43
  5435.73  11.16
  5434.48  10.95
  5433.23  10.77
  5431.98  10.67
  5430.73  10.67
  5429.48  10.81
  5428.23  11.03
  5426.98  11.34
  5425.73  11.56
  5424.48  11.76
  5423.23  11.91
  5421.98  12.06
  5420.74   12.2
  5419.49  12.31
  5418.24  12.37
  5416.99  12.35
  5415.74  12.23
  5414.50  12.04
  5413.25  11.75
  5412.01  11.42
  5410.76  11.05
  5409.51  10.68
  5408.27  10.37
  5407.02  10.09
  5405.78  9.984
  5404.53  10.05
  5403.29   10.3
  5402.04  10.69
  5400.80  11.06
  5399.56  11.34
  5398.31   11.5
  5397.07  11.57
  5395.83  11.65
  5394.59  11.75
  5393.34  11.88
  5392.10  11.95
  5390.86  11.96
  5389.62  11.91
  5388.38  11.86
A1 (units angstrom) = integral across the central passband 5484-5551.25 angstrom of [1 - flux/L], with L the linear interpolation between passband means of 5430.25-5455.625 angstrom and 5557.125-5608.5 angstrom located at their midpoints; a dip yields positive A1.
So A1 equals -1.7 angstrom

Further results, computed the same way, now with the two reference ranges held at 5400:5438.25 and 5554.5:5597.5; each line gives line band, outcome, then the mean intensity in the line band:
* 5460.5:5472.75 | -0.82 angstrom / 12.3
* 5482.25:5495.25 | -0.59 angstrom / 12.2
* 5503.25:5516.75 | 0.74 angstrom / 11.1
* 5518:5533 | -0.91 angstrom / 12.6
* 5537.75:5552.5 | -0.78 angstrom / 12.6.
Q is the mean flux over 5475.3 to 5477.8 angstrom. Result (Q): 11.7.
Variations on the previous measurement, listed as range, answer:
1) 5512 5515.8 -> 11.3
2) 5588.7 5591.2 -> 11.1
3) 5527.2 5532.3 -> 12.3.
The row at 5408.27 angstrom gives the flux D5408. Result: 10.37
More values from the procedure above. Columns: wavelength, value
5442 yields 11.6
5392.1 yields 11.95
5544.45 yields 12.69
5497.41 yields 11.41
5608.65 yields 13.3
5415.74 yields 12.23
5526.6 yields 12.15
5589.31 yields 11.02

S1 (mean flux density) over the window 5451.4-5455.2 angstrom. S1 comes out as 11.8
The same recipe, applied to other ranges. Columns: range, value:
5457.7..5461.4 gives 12.2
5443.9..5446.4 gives 11.3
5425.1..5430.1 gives 11.2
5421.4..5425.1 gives 11.9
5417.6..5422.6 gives 12.2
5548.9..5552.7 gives 12.5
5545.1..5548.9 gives 12.7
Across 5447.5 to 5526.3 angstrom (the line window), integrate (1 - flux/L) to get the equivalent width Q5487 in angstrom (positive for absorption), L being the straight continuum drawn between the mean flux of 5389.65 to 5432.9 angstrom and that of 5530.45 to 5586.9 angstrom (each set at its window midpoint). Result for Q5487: 0.0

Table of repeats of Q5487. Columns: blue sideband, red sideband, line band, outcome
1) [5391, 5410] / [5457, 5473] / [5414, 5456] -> 0.2 angstrom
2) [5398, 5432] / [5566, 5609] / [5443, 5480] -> -1.5 angstrom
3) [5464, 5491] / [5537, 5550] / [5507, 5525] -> 0.8 angstrom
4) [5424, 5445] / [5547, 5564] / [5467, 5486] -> -0.2 angstrom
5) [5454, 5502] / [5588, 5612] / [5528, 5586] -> -2.7 angstrom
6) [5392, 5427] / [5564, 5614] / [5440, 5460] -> -0.3 angstrom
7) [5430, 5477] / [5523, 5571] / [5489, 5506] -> 0.4 angstrom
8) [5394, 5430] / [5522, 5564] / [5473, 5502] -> 0.4 angstrom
